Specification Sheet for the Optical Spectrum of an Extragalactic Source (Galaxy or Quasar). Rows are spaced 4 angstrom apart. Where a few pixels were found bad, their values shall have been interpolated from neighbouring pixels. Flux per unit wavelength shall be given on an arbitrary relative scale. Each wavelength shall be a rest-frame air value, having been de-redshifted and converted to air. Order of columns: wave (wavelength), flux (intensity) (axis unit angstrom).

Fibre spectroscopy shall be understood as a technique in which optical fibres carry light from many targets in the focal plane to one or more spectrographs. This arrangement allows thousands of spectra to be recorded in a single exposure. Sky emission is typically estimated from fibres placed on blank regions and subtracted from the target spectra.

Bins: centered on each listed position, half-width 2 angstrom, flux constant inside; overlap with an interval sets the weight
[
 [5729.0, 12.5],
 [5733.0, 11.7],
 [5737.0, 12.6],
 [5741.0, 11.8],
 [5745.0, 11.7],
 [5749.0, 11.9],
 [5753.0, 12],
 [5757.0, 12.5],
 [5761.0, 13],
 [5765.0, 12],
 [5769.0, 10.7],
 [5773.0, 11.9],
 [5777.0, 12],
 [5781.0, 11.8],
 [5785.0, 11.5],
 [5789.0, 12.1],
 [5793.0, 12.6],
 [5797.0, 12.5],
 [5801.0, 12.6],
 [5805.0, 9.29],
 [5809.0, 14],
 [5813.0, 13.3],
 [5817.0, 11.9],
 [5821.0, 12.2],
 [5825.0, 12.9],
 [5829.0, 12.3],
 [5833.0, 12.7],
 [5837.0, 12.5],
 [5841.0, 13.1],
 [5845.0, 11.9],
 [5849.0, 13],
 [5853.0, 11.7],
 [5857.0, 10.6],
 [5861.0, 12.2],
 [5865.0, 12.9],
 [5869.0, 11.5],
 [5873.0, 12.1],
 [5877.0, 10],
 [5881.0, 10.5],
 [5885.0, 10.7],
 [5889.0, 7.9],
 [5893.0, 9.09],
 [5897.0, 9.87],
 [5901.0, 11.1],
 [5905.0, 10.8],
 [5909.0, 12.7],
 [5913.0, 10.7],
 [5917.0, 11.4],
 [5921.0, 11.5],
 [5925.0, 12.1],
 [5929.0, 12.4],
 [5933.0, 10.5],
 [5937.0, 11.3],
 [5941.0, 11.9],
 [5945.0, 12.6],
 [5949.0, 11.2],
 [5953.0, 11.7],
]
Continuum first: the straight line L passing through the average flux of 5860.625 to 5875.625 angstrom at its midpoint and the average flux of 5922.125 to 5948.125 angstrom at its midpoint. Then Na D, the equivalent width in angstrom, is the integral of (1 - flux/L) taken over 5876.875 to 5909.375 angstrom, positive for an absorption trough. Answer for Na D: 4.8 angstrom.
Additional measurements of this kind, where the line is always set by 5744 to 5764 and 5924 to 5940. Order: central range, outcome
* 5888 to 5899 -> 2.5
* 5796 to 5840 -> -1.5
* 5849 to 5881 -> 0.6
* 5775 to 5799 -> 0.1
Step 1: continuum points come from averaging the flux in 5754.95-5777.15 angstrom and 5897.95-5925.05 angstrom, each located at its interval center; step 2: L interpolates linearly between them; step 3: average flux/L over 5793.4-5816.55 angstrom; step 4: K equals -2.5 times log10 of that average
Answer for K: -0.04 mag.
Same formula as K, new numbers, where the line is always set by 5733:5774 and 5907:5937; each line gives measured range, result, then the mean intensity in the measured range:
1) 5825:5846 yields -0.07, 12.6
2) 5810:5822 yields -0.07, 12.6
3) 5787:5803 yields -0.05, 12.5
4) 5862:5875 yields -0.04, 12.2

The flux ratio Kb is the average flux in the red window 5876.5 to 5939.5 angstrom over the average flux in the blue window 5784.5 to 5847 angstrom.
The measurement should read 0.88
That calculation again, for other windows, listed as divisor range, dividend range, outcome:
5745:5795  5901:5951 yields 0.97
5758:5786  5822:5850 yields 1.06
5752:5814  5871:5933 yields 0.90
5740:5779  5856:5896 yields 0.90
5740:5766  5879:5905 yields 0.82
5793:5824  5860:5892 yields 0.88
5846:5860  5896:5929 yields 0.96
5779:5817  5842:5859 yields 0.98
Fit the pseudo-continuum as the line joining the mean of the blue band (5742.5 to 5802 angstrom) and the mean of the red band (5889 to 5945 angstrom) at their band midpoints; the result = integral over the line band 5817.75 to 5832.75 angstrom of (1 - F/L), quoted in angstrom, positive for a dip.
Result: -1.0 angstrom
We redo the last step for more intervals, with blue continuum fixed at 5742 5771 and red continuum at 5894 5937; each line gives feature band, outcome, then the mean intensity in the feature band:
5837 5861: -1.2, 12.1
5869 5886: 0.8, 10.9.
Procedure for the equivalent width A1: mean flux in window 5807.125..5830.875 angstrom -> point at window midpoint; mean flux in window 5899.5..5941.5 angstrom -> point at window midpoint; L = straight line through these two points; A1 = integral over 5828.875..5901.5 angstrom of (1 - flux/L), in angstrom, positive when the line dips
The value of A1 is 5.2 angstrom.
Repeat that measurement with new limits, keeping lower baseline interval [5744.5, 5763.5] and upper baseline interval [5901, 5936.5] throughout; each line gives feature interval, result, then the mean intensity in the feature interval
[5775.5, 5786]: 0.3 angstrom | 11.8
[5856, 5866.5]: -0.2 angstrom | 12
